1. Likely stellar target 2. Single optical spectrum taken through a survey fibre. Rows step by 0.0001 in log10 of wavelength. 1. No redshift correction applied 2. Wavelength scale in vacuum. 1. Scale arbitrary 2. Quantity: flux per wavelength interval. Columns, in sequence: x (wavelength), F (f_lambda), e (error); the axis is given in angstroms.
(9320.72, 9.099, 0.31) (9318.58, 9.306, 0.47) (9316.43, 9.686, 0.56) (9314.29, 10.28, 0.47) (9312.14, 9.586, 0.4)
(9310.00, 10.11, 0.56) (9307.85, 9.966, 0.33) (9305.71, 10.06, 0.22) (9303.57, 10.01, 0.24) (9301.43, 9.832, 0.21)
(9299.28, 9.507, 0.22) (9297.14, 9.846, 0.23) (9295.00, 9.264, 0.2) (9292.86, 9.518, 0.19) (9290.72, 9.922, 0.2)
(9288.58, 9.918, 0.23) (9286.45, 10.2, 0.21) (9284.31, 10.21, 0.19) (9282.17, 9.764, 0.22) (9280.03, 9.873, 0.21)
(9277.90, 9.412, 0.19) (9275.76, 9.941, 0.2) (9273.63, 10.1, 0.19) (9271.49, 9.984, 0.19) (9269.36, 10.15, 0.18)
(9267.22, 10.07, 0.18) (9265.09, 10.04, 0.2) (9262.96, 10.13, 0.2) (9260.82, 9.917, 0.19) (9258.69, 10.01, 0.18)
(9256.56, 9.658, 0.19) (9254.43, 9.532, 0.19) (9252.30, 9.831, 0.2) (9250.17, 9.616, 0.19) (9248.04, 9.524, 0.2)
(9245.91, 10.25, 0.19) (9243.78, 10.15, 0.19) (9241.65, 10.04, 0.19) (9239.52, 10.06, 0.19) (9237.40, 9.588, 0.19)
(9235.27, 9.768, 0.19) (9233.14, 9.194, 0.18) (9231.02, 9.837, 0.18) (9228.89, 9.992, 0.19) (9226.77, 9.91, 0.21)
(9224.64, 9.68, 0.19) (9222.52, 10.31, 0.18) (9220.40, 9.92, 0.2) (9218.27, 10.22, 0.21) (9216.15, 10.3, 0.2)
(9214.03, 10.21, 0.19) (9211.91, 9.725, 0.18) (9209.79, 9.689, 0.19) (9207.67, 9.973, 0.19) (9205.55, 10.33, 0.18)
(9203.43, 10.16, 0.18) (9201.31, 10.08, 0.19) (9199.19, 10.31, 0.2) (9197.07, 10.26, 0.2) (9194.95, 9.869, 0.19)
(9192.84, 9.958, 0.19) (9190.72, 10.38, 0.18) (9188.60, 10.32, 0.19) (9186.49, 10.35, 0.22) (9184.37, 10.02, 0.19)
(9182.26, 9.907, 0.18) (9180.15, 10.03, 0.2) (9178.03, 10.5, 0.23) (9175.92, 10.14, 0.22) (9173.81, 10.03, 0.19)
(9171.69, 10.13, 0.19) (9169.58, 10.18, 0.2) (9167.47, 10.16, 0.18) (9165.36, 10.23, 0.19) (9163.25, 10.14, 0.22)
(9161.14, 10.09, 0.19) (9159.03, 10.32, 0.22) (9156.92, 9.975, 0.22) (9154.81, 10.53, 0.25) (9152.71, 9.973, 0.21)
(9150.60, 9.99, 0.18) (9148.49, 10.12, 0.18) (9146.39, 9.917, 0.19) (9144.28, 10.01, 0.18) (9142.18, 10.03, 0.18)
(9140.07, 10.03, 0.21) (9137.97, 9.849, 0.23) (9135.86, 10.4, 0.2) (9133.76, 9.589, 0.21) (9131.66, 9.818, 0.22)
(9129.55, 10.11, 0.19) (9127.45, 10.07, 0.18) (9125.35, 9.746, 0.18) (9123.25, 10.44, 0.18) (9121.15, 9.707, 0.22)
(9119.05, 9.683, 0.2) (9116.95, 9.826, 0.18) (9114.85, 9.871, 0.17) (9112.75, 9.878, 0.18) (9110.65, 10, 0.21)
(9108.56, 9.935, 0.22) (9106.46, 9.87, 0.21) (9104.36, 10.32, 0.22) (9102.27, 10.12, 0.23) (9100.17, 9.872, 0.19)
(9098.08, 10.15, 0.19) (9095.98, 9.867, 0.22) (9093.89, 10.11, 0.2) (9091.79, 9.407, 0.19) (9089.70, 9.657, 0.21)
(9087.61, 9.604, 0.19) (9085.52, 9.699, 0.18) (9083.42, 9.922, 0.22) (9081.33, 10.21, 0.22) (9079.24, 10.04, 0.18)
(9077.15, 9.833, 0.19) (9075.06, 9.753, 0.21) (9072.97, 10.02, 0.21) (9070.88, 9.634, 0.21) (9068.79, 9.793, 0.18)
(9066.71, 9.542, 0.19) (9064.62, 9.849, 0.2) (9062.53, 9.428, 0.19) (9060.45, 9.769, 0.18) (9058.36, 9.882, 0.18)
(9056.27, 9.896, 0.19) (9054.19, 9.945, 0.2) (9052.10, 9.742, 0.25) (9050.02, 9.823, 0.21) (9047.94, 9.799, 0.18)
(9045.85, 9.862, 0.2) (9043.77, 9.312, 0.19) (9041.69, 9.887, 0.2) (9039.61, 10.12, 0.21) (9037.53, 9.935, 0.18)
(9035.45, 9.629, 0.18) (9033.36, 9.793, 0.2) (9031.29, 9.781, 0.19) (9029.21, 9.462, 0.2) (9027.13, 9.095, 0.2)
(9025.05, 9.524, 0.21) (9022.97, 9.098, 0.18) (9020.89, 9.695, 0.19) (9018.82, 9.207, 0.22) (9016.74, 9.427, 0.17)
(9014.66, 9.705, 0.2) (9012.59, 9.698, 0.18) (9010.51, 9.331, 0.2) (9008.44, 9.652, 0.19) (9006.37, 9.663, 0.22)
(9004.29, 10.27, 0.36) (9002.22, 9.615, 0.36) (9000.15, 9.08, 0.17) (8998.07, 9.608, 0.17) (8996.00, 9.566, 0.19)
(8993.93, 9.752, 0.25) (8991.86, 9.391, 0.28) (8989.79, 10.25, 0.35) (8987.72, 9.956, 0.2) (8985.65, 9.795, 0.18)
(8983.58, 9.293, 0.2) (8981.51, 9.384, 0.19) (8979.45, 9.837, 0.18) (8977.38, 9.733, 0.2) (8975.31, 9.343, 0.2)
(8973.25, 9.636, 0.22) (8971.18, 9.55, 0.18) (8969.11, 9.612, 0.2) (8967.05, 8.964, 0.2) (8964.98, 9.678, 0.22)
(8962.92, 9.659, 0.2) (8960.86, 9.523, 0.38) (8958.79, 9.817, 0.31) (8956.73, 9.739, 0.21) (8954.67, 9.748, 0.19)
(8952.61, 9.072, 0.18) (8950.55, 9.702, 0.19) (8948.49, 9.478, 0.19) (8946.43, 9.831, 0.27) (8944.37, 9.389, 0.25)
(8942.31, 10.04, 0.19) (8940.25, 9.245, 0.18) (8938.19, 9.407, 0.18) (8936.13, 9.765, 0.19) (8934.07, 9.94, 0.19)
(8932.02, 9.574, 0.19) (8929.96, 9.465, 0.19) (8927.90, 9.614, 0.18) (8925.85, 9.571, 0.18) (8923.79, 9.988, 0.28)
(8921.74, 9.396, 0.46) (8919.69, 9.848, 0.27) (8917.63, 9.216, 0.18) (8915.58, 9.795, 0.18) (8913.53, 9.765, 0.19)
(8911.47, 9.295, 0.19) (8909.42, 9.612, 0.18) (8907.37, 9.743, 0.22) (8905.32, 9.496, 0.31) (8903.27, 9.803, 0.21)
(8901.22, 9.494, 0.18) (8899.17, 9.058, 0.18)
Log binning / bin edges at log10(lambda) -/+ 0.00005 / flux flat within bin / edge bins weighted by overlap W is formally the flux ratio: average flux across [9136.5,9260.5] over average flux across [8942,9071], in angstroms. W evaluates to 1.04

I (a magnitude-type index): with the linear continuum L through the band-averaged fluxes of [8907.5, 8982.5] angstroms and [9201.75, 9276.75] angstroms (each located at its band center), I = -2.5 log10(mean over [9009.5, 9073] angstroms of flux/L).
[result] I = 0.00 mag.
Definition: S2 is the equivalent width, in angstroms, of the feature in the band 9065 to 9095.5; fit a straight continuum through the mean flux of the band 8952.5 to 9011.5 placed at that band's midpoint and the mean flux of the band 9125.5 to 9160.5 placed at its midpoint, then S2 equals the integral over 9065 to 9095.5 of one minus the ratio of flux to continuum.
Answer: 0.21 angstroms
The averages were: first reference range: 9.61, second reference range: 10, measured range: 9.8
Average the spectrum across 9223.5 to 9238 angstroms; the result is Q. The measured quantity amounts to 9.72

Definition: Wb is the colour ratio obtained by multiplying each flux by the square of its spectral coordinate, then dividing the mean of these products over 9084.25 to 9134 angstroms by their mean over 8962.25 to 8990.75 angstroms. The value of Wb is 1.06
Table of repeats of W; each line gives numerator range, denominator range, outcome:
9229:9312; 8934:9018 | 1.03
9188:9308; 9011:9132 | 1.01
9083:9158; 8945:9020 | 1.04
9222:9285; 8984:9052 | 1.02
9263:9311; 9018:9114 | 1.01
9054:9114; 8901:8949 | 1.03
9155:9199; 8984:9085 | 1.05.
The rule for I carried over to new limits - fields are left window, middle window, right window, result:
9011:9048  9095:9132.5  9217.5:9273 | -0.03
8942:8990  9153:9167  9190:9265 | -0.04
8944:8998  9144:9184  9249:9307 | -0.04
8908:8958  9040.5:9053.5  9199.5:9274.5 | 0.00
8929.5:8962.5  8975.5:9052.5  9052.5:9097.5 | 0.01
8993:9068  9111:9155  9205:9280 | -0.02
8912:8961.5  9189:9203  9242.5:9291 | -0.03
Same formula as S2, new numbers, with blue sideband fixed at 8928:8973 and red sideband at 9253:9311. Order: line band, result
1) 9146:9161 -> -0.5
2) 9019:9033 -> 0.3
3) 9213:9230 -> -0.4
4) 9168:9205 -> -1.4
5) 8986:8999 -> -0.2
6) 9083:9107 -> -0.4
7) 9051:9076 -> -0.2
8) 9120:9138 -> -0.4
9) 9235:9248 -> -0.1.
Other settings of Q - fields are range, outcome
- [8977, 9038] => 9.6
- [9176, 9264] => 9.99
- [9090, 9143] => 9.94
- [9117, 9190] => 10.1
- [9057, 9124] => 9.86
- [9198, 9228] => 10.1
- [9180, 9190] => 10.1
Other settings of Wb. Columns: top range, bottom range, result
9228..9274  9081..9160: 1.02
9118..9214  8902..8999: 1.10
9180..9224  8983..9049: 1.09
